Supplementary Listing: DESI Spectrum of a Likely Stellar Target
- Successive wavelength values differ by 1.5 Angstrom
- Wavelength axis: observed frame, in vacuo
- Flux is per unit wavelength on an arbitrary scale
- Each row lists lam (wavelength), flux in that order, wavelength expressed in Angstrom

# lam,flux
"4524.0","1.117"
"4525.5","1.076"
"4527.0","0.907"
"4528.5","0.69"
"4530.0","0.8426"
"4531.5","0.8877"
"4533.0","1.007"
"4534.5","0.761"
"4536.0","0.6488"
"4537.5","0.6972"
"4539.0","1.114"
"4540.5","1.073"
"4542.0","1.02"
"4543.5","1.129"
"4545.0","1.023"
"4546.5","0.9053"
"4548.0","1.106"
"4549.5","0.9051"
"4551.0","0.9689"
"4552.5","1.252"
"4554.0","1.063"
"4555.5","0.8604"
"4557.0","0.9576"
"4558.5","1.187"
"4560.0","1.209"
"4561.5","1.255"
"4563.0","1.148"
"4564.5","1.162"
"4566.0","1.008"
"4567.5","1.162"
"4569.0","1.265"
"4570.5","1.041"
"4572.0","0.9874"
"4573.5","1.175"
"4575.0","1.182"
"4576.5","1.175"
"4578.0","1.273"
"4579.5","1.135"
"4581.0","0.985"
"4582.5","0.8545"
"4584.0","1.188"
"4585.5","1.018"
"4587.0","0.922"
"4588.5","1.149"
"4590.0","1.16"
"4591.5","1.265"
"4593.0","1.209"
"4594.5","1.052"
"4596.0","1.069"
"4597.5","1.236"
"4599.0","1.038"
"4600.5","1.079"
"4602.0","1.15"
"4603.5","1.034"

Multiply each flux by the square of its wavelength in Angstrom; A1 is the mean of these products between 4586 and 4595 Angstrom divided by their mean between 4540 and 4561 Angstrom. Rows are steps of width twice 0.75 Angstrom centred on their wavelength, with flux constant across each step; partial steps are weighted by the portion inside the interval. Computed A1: 1.1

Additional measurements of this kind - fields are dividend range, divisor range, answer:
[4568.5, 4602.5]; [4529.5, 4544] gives 1.24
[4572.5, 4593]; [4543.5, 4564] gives 1.06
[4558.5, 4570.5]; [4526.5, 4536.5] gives 1.44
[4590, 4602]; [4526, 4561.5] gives 1.20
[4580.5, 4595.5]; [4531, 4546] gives 1.18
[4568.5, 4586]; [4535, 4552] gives 1.16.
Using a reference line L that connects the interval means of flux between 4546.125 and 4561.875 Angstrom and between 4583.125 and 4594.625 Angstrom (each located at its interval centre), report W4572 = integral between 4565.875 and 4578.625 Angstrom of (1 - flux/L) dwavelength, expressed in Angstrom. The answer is -0.6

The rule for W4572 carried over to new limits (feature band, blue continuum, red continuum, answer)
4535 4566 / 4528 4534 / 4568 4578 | -1.1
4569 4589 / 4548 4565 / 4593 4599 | 0.3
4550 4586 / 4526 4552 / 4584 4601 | -2.7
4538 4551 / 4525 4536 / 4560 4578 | -0.8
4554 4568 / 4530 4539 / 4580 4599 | -2.1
